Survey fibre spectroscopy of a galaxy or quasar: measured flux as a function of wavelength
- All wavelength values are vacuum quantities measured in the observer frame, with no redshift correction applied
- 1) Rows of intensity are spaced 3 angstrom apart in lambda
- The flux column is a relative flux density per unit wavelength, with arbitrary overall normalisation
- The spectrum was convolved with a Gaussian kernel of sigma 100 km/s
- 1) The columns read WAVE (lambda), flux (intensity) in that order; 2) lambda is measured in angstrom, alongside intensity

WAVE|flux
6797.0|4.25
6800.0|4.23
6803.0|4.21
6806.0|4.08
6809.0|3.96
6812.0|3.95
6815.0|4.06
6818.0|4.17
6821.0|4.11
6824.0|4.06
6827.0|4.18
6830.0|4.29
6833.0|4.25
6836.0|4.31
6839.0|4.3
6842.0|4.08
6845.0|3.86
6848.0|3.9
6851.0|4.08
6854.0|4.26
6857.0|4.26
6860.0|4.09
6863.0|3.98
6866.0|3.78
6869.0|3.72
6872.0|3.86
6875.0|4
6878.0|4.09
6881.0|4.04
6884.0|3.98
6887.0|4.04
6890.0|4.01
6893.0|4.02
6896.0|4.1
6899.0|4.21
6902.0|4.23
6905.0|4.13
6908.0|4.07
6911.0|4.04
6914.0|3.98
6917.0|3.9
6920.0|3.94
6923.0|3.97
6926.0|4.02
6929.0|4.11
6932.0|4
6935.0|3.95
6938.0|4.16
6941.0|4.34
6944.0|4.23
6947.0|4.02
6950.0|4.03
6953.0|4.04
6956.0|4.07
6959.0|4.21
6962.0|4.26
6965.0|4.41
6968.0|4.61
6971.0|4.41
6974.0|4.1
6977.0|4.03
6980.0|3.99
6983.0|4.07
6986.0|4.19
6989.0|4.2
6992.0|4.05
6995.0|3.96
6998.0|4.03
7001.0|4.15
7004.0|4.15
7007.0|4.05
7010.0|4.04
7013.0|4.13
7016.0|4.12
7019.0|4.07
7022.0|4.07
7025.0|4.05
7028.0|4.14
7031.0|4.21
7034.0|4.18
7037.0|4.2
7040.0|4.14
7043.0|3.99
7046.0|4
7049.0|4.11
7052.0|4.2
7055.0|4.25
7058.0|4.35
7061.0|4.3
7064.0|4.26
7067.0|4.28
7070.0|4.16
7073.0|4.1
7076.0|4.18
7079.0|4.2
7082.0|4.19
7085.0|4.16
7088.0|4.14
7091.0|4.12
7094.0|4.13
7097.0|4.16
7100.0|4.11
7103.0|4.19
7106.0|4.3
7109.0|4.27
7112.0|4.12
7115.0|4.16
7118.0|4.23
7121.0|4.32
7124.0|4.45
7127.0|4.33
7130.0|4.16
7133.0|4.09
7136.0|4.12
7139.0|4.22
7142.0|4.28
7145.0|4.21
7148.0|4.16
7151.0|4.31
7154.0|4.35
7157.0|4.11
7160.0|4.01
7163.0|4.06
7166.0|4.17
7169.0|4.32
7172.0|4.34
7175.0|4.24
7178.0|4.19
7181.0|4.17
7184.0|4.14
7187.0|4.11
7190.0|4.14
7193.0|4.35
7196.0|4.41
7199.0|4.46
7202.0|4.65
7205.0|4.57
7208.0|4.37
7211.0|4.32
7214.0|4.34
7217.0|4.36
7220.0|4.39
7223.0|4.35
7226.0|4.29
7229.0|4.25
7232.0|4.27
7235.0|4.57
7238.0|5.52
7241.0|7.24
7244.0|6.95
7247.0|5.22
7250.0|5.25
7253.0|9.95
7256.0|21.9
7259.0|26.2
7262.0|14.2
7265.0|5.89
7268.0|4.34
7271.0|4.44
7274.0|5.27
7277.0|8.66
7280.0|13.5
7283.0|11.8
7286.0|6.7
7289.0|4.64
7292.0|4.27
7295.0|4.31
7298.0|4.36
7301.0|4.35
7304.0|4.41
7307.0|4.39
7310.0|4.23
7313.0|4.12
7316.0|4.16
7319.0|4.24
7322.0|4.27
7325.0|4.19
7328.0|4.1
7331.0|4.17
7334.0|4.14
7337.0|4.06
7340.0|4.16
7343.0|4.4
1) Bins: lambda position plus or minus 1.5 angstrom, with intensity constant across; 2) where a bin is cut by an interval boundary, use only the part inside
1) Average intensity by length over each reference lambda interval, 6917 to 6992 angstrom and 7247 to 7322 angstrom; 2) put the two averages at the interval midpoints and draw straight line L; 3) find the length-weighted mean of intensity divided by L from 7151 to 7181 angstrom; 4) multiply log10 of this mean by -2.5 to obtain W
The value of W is 0.45 mag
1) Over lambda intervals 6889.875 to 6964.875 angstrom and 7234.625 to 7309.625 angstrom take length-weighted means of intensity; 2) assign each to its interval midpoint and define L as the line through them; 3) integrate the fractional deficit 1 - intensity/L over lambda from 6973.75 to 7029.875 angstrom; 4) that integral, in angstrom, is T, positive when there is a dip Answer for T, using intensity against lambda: 9.5 angstrom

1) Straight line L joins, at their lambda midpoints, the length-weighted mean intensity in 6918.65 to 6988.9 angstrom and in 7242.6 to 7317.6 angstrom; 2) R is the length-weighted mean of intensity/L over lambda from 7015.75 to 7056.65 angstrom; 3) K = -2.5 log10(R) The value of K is 0.22 mag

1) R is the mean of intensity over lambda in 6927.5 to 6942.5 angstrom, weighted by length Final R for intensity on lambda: 4.11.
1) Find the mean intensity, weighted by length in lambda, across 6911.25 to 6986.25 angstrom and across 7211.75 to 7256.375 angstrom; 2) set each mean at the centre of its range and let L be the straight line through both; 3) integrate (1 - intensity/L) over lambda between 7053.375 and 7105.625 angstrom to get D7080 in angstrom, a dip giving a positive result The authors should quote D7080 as 8.3 angstrom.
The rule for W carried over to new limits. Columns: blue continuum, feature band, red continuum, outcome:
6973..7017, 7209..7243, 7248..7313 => 0.477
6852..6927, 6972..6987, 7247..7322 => 0.186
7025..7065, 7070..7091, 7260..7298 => 0.126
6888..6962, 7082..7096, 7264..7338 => 0.118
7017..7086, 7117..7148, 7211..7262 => 0.330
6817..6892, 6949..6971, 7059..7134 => -0.032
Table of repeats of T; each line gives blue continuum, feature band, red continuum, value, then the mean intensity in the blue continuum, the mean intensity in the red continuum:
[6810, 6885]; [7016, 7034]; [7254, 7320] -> 4.70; 4.07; 7.79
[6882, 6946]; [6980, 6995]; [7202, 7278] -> 2.07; 4.07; 7.1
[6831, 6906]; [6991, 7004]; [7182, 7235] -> 0.35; 4.06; 4.34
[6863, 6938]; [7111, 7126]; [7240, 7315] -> 4.73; 4.01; 7.84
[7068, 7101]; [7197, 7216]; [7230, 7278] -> 7.61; 4.15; 8.7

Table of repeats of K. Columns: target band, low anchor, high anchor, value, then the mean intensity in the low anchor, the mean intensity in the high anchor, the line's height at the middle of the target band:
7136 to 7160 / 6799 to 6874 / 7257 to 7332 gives 0.36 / 4.08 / 6.73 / 5.88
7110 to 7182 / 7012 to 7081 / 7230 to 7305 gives 0.35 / 4.16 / 7.93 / 5.86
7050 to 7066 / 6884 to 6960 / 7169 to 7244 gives 0.01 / 4.07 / 4.55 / 4.3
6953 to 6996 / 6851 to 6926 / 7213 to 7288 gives 0.18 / 4.03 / 7.92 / 4.95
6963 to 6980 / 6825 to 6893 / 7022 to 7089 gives -0.04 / 4.06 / 4.17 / 4.12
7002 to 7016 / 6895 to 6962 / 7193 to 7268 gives 0.18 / 4.08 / 6.97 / 4.85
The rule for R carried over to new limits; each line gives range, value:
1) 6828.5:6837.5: 4.28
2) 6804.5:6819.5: 4.04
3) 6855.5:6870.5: 3.97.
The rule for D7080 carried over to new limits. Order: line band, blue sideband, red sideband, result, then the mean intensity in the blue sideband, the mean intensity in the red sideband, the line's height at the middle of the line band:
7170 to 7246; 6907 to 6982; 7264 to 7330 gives 7.90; 4.12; 5.47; 5.13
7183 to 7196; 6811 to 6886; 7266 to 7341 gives 1.97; 4.07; 5.26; 4.96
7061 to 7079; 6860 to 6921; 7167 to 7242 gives 0.29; 4.01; 4.47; 4.27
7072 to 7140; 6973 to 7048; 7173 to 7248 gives 2.41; 4.09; 4.63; 4.35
